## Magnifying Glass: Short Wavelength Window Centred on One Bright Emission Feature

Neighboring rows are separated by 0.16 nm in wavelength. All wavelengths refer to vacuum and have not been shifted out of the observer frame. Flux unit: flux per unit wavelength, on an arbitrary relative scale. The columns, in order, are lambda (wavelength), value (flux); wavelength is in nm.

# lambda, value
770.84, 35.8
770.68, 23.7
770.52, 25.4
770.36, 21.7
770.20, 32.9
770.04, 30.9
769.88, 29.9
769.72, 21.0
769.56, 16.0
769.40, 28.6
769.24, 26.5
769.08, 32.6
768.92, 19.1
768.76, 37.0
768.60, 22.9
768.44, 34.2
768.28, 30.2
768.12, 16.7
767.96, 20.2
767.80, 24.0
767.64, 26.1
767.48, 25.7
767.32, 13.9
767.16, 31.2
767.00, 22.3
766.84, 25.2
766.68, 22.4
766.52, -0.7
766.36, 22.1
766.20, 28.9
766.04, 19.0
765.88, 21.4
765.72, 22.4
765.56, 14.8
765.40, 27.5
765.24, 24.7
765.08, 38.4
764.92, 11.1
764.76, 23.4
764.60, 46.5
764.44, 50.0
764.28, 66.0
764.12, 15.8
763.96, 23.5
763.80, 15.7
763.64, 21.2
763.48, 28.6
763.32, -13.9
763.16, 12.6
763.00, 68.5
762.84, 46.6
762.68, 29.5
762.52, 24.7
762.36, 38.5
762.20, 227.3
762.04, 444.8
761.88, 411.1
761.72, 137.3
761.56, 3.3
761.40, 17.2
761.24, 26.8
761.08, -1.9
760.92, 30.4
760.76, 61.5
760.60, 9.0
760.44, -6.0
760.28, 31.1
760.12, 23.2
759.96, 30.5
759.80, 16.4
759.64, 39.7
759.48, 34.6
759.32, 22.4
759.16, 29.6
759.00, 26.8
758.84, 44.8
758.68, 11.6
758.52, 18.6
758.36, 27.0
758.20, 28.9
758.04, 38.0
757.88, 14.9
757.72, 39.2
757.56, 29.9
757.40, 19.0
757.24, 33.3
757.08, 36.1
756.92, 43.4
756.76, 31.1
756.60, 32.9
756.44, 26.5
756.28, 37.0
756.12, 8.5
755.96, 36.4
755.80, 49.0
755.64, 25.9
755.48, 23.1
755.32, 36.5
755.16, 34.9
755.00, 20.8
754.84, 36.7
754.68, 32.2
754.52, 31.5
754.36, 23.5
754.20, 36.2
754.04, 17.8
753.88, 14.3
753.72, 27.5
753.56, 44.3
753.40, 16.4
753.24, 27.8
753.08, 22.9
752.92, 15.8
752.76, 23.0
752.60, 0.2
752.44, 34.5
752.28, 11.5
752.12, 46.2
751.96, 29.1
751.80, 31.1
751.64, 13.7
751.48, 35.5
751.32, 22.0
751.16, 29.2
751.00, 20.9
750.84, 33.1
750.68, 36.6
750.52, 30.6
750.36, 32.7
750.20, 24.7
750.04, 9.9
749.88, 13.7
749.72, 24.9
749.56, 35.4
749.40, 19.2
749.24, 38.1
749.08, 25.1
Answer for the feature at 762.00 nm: H-alpha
